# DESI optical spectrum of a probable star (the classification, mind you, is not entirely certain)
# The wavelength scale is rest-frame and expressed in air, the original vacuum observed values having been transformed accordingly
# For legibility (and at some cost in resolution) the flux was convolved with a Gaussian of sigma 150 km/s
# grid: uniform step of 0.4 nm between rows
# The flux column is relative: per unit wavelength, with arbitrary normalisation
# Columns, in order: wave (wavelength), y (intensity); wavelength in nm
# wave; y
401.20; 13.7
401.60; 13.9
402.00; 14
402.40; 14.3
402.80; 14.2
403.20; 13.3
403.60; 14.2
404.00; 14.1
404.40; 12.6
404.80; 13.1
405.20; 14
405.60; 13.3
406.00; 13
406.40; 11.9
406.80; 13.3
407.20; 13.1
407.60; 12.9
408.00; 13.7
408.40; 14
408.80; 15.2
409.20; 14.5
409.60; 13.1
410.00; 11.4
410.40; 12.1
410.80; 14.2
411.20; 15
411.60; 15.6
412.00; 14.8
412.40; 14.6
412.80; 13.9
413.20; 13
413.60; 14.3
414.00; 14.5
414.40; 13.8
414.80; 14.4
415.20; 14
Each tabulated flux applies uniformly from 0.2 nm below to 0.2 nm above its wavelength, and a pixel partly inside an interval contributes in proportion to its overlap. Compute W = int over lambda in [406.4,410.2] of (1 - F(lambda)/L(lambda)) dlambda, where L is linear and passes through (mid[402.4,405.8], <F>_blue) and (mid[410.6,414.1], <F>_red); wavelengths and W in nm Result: 0.18 nm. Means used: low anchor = 13.6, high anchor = 14.4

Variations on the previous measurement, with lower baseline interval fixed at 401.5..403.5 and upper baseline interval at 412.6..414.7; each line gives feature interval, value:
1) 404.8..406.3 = 0.07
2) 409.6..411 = 0.13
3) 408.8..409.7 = -0.02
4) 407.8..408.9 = -0.02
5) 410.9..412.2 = -0.11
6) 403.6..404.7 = 0.04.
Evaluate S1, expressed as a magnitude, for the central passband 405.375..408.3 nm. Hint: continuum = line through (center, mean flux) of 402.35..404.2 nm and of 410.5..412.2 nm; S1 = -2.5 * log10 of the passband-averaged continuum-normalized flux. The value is 0.099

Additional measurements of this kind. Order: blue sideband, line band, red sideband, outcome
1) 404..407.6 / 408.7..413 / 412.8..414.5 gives -0.031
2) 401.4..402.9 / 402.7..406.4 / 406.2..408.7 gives 0.022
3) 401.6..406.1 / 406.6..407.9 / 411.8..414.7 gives 0.056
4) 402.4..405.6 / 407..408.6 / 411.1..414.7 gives 0.043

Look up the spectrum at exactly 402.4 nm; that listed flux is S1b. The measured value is 14.3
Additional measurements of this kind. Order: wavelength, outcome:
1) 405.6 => 13.3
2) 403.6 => 14.2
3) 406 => 13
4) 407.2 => 13.1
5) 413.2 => 13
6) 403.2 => 13.3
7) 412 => 14.8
